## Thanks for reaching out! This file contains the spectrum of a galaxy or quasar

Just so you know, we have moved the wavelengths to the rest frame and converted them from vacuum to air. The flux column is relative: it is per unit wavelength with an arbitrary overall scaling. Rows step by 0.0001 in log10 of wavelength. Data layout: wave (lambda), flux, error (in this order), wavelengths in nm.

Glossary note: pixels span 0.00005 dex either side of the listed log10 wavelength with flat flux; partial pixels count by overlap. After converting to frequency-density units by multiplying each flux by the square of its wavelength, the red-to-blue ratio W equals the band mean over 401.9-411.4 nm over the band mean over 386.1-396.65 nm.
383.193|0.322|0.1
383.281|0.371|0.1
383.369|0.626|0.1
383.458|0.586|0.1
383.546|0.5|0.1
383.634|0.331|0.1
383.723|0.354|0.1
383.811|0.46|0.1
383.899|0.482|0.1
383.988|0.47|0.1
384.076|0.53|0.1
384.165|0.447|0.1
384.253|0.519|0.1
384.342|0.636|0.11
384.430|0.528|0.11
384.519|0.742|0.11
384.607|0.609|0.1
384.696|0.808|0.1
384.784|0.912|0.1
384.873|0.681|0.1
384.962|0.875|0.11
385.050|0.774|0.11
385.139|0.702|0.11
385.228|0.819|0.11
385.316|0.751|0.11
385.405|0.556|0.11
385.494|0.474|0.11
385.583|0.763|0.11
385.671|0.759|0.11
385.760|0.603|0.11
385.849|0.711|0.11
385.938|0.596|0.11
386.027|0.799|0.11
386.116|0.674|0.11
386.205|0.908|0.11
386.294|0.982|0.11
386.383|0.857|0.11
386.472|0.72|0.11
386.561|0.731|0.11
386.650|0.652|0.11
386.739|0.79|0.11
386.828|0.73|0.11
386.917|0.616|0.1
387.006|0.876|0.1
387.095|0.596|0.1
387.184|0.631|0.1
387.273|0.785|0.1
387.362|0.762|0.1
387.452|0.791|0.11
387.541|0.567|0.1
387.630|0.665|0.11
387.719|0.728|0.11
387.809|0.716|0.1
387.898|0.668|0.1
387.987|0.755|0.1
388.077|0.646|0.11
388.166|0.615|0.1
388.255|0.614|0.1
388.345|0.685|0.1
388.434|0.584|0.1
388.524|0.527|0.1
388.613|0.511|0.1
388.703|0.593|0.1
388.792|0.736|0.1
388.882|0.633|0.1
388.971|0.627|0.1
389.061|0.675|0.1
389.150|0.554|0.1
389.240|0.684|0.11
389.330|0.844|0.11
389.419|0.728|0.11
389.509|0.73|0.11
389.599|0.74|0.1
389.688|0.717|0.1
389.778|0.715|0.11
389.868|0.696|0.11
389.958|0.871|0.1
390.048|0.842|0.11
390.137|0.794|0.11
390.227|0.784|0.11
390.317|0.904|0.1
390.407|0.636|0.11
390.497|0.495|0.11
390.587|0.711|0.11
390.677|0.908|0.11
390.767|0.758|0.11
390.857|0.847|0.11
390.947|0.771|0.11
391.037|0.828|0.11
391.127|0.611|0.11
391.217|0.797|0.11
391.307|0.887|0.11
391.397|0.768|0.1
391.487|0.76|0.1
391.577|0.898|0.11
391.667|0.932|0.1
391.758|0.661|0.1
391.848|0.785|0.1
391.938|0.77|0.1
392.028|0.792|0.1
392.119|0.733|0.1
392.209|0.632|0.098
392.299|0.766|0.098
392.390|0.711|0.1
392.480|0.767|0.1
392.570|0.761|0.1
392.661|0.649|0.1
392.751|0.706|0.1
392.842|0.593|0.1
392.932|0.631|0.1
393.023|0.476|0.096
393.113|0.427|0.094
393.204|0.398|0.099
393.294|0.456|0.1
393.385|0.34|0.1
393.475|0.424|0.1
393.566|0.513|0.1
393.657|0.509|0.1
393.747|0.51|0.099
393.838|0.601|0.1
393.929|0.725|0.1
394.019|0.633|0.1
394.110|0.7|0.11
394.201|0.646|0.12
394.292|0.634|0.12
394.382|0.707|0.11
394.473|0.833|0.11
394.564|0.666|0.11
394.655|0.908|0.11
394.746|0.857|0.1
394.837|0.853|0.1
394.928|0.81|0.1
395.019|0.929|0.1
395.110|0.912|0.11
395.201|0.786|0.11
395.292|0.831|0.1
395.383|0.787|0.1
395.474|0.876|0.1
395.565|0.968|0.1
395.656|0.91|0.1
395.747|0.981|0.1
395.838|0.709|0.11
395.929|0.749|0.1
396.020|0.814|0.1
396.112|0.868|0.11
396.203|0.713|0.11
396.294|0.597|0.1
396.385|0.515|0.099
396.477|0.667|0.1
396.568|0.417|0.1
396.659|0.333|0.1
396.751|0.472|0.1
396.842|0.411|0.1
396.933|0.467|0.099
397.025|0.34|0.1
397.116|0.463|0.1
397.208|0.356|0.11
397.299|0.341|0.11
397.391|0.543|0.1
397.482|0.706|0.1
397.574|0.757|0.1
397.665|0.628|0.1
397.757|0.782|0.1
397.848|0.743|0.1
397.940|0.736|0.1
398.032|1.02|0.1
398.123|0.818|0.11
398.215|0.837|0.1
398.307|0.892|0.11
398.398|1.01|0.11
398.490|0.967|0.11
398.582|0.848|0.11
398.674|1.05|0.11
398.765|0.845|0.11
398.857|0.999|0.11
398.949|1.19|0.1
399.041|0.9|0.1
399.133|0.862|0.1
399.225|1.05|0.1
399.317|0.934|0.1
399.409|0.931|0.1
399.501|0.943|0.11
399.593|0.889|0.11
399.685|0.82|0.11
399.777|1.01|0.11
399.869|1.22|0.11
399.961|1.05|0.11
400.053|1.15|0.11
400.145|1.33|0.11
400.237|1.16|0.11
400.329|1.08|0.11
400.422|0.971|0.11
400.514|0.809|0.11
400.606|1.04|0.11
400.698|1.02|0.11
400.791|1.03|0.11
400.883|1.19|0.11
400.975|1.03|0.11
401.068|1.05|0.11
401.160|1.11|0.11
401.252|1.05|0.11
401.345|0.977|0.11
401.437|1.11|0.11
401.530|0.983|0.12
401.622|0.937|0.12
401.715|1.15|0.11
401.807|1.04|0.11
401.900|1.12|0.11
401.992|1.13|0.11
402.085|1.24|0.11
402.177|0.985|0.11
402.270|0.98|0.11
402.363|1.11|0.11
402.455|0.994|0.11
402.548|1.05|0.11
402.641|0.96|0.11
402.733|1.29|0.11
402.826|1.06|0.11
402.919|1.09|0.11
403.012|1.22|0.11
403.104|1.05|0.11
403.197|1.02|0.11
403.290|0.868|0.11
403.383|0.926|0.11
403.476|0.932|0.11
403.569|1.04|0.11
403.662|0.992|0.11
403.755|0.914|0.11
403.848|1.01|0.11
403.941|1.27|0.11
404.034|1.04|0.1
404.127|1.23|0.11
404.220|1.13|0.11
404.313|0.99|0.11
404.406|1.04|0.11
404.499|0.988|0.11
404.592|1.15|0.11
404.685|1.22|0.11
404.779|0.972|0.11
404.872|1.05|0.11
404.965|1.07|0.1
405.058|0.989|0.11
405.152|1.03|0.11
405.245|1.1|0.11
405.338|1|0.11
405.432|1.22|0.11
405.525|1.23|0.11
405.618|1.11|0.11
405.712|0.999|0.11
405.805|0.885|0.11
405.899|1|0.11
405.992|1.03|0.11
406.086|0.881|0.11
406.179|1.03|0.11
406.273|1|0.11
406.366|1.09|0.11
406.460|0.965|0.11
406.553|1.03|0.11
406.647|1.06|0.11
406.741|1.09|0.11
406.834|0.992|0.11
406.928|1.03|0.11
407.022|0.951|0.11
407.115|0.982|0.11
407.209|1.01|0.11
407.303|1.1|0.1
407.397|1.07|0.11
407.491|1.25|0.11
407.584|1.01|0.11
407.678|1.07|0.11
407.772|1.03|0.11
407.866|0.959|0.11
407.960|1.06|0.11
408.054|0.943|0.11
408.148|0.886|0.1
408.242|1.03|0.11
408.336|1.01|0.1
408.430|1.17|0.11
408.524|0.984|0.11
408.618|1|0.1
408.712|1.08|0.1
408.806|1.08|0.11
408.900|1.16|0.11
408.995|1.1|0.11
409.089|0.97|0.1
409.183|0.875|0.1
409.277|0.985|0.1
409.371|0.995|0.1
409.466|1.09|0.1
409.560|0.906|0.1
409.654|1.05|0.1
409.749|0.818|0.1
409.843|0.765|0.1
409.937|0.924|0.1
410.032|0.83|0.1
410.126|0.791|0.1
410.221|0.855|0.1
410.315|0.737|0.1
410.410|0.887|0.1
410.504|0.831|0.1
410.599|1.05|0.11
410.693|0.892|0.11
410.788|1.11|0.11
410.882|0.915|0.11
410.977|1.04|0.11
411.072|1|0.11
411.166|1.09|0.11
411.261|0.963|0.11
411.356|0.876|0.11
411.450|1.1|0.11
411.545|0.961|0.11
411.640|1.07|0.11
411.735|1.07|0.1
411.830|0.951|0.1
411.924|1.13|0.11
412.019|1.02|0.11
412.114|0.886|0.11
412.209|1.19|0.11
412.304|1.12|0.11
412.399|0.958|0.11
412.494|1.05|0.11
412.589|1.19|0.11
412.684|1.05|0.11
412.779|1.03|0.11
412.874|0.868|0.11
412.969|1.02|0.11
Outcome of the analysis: 1.5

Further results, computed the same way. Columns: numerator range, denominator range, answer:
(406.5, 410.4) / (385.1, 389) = 1.59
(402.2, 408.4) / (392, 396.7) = 1.60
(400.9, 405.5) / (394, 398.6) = 1.53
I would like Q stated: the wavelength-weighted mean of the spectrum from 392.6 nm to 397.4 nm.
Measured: 0.642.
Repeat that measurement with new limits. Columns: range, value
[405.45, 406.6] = 1.03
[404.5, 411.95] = 1.01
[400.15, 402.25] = 1.06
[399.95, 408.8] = 1.05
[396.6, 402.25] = 0.899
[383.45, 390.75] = 0.681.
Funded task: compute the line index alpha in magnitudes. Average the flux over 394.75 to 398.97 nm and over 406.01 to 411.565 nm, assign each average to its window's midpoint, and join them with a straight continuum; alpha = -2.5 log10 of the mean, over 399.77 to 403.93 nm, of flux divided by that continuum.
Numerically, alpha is -0.24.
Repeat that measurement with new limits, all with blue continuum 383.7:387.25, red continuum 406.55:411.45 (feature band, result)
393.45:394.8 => 0.198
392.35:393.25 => 0.259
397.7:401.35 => -0.138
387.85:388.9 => 0.142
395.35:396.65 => 0.104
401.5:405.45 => -0.157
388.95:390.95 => -0.002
